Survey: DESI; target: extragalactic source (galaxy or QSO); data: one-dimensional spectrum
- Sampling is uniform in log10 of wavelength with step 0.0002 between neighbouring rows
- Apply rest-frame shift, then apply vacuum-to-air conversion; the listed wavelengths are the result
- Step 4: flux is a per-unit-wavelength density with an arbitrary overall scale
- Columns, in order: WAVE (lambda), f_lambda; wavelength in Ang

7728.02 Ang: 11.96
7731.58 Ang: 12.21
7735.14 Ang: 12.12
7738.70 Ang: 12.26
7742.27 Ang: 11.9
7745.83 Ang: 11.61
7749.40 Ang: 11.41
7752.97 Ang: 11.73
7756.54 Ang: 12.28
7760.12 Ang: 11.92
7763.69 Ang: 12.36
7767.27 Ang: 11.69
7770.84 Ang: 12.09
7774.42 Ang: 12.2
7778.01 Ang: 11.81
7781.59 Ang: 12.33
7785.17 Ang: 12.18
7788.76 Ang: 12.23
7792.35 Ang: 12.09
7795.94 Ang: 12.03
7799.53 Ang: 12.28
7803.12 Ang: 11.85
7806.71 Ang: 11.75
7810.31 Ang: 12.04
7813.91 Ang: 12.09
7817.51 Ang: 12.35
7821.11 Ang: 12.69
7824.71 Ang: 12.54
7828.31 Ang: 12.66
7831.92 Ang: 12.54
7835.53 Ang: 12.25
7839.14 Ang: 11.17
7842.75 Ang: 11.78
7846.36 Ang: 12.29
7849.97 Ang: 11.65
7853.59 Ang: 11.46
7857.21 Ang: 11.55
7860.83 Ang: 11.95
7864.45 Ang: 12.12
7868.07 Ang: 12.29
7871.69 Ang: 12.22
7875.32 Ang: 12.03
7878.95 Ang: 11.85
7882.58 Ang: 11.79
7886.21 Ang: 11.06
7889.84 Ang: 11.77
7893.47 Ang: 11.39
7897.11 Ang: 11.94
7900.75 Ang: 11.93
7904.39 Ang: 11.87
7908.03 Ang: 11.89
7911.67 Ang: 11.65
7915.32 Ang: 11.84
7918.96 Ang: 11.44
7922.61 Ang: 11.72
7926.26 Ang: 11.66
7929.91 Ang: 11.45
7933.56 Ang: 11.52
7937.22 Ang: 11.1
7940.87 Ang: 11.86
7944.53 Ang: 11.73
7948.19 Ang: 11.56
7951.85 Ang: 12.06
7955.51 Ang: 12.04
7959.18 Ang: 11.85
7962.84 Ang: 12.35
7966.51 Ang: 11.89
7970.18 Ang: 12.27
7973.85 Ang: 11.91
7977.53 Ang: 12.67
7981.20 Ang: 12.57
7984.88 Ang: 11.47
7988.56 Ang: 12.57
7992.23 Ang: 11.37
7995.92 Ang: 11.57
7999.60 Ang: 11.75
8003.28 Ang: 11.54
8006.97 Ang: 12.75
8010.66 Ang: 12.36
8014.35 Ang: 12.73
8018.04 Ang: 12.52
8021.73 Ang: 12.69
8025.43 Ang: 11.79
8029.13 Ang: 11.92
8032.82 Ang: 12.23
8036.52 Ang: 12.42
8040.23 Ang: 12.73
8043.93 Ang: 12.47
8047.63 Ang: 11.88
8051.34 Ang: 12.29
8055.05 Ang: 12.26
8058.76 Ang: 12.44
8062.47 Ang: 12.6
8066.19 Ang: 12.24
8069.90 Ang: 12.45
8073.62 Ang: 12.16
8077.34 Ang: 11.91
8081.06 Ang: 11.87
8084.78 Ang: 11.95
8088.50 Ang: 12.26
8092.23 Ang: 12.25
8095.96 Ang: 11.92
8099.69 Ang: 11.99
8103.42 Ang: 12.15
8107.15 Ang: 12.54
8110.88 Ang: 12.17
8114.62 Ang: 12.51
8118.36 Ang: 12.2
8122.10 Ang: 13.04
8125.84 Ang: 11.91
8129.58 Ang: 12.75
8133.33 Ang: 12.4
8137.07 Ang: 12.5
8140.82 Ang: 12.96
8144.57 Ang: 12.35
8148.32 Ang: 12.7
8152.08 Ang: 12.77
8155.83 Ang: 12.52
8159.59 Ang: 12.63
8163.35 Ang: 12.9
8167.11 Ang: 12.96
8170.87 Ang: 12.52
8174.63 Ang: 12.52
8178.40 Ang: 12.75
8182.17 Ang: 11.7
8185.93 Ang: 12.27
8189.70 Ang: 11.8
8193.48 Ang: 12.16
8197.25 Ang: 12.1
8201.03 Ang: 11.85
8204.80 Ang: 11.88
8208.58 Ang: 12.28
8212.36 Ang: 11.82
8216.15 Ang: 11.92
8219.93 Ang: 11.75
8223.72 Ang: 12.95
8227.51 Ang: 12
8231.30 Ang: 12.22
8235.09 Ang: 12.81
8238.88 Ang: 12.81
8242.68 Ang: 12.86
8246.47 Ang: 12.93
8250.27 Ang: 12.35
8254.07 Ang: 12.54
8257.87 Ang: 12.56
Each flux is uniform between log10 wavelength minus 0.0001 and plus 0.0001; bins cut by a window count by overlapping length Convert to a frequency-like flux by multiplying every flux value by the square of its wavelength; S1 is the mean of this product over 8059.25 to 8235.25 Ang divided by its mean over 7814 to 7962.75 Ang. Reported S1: 1.11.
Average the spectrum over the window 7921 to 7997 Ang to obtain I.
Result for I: 11.9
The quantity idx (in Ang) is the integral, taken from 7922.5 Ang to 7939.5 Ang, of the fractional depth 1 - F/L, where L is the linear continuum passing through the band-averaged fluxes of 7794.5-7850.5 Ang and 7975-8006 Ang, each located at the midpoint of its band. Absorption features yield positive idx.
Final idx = 0.8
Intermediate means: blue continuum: 12.1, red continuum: 12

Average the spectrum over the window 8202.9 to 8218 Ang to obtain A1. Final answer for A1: 12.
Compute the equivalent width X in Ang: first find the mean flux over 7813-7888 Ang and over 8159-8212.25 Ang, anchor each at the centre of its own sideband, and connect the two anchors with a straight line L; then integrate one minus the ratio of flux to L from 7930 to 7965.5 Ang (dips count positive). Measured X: 0.9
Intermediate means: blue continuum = 12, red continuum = 12.3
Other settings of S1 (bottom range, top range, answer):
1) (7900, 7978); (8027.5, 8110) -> 1.07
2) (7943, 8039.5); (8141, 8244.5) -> 1.07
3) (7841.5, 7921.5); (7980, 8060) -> 1.07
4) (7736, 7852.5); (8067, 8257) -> 1.12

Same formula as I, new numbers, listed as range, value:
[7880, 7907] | 11.7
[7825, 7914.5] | 11.9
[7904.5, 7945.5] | 11.6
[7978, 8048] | 12.2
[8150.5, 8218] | 12.3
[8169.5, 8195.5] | 12.2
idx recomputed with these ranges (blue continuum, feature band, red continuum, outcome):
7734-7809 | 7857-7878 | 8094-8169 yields 0.14 Ang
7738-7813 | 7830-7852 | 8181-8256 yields 0.17 Ang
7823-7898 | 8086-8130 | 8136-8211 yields 0.04 Ang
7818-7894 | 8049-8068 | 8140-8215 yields -0.22 Ang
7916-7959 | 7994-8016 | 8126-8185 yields -0.30 Ang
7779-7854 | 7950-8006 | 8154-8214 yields 0.88 Ang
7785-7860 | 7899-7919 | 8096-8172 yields 0.64 Ang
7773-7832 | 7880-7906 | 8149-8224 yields 1.16 Ang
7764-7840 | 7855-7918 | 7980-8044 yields 1.76 Ang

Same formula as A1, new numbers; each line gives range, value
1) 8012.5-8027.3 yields 12.4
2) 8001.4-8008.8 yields 12.1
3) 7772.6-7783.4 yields 12.1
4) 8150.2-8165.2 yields 12.7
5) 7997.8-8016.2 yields 12.2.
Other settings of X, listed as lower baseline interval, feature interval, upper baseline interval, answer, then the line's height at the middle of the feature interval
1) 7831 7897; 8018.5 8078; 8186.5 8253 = -1.2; 12.1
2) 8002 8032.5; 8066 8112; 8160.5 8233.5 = 0.5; 12.3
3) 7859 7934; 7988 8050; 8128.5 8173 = 0.1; 12.2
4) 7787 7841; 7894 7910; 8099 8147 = 0.5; 12.2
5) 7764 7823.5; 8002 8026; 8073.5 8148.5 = -0.3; 12.2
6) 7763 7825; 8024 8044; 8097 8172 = 0.2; 12.4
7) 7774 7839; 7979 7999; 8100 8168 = 0.8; 12.4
